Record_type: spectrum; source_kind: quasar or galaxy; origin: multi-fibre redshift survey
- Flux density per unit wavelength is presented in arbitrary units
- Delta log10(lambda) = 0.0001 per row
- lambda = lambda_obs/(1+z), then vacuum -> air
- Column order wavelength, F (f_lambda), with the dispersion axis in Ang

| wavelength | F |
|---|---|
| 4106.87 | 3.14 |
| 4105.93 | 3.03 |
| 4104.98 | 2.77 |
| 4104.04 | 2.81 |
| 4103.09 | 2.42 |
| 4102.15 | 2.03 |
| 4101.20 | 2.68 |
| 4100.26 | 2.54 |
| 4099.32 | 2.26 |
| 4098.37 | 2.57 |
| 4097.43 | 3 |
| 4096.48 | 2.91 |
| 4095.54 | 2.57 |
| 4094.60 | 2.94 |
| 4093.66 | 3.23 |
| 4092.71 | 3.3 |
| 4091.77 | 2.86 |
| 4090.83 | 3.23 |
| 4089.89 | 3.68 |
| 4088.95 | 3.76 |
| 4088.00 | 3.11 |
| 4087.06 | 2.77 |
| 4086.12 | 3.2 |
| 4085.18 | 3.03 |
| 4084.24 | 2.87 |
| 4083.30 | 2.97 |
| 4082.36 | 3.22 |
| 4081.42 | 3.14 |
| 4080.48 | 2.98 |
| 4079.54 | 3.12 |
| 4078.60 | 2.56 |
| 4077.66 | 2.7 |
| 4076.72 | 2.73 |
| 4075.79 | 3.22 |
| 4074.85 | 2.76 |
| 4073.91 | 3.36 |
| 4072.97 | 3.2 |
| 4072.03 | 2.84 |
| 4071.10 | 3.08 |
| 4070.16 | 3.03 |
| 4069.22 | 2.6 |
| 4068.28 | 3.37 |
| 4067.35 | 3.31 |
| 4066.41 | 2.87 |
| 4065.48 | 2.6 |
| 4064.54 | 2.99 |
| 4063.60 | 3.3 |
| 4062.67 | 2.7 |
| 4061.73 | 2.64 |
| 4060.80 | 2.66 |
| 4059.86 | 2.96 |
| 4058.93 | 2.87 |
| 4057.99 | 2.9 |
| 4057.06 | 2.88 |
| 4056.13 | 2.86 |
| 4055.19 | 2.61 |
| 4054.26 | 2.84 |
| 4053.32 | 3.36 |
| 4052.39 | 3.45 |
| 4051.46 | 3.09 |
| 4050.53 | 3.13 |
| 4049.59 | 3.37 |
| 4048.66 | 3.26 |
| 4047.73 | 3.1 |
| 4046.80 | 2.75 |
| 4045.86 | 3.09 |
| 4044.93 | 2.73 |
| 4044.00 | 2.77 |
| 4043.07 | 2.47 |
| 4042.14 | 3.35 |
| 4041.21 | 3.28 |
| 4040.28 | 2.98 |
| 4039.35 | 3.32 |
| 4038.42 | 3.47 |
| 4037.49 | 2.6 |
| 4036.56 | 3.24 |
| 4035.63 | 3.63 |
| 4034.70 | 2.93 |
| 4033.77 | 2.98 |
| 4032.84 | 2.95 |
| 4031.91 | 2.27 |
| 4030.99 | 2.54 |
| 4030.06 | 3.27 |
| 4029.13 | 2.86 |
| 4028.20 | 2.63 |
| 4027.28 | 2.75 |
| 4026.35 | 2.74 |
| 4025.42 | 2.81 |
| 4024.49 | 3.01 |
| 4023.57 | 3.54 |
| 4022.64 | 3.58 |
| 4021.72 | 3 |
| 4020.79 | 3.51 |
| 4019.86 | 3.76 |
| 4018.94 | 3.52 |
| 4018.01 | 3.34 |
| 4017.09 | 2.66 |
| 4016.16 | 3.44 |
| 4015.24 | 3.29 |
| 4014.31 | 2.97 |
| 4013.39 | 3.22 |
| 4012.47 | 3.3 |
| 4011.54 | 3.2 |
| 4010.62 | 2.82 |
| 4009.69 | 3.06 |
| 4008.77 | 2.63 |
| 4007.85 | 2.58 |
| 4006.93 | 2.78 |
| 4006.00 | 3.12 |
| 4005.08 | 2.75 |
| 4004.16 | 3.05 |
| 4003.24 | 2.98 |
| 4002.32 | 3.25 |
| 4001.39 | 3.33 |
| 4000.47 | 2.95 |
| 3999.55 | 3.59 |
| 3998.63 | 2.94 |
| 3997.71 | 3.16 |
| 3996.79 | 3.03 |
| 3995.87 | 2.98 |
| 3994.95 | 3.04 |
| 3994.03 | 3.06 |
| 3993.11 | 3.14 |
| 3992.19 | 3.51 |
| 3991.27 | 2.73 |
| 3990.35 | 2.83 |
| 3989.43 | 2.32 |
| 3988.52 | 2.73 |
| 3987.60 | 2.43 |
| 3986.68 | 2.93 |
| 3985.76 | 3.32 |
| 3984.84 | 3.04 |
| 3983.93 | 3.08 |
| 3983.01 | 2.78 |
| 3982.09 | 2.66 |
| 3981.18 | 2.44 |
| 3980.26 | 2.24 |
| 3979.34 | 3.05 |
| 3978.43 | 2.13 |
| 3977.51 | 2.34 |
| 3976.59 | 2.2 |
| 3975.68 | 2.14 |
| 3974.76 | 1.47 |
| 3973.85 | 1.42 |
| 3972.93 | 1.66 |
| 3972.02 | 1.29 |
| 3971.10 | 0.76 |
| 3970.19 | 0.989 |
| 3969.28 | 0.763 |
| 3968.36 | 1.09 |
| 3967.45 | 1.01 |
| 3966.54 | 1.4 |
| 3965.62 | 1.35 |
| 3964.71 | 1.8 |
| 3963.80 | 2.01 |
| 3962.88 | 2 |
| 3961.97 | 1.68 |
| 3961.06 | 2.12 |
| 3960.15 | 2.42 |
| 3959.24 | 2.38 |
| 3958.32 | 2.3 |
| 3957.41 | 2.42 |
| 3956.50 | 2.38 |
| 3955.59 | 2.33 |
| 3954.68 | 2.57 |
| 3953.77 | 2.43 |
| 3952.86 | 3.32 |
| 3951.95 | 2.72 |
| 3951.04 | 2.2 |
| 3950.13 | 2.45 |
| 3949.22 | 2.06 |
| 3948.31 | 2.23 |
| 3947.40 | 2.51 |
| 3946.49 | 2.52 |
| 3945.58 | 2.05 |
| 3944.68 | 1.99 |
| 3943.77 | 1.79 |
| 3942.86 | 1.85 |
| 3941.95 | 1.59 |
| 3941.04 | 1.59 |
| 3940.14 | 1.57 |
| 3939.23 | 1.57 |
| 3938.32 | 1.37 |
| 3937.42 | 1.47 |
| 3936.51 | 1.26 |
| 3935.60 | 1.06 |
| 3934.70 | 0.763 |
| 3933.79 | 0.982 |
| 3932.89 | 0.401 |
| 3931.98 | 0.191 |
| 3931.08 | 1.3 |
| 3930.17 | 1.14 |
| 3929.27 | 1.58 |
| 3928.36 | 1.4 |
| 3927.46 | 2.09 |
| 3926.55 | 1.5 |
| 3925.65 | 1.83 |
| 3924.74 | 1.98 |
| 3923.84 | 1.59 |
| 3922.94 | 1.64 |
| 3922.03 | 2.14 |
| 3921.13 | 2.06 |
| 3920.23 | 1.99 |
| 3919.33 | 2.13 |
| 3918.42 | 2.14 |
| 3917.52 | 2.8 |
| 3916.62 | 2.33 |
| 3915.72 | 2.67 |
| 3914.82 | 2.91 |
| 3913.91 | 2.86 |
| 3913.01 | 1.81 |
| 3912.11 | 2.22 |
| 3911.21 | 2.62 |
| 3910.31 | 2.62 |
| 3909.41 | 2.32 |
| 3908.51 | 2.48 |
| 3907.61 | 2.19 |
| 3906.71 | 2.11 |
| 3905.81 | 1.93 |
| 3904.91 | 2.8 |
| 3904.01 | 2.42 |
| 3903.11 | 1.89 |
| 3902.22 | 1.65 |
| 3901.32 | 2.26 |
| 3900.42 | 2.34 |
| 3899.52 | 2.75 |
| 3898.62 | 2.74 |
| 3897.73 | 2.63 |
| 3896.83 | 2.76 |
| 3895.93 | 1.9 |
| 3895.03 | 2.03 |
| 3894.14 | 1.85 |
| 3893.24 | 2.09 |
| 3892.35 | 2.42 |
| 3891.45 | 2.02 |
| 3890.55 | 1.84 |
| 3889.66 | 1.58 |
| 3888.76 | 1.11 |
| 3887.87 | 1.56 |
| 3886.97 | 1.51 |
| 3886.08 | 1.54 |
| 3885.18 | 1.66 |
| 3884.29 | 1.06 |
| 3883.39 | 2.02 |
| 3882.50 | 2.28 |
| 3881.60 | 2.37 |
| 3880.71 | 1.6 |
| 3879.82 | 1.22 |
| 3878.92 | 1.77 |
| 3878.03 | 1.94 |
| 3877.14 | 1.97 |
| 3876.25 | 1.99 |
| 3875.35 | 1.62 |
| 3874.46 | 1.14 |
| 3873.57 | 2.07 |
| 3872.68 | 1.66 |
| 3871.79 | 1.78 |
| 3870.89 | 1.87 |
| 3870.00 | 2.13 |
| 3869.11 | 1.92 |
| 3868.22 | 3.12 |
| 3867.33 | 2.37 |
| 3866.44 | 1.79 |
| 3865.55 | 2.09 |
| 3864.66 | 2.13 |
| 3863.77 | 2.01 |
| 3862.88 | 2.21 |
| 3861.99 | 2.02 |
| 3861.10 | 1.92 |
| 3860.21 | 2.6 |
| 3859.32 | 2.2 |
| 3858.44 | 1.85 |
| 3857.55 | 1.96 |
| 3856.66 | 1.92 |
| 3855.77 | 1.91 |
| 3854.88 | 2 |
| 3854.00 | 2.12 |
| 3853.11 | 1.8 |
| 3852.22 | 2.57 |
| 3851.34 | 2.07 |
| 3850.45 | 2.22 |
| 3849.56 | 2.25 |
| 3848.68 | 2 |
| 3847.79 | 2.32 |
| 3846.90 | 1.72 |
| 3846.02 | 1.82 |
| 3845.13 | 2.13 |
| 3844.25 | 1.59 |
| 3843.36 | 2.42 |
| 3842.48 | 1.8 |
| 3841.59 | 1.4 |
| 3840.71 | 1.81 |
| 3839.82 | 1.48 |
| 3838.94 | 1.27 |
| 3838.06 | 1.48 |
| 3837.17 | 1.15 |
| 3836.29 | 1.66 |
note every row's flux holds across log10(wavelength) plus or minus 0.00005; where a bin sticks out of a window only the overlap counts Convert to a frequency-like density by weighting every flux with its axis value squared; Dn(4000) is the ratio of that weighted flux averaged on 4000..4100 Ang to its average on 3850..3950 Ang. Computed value 1.67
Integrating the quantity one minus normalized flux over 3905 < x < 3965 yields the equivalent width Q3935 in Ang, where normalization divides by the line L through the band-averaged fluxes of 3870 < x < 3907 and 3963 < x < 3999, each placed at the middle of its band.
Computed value 3.7 Ang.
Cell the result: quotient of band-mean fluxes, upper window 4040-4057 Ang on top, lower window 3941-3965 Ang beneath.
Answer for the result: 1.4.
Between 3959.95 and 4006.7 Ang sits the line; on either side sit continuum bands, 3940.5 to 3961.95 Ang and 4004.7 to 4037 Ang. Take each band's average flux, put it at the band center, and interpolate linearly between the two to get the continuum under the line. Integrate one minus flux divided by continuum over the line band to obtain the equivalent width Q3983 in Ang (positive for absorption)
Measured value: 4.3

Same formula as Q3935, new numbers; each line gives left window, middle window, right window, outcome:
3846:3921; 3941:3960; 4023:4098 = 1.14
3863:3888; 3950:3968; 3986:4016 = 3.16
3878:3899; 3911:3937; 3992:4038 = 5.13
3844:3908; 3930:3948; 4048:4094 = 6.82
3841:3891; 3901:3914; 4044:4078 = -0.71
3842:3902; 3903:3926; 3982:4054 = 0.41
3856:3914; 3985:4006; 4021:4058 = -2.05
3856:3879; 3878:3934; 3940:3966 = 3.02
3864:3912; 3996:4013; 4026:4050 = -1.63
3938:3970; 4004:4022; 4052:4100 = -4.62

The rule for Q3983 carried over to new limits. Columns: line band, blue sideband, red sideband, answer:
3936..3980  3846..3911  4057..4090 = 9.2 Ang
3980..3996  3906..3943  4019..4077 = -2.8 Ang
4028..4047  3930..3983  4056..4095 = -2.4 Ang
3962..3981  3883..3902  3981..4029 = 7.4 Ang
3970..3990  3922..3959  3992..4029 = 2.3 Ang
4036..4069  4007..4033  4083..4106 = -0.3 Ang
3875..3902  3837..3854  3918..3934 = -3.8 Ang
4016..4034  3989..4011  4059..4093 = -0.3 Ang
